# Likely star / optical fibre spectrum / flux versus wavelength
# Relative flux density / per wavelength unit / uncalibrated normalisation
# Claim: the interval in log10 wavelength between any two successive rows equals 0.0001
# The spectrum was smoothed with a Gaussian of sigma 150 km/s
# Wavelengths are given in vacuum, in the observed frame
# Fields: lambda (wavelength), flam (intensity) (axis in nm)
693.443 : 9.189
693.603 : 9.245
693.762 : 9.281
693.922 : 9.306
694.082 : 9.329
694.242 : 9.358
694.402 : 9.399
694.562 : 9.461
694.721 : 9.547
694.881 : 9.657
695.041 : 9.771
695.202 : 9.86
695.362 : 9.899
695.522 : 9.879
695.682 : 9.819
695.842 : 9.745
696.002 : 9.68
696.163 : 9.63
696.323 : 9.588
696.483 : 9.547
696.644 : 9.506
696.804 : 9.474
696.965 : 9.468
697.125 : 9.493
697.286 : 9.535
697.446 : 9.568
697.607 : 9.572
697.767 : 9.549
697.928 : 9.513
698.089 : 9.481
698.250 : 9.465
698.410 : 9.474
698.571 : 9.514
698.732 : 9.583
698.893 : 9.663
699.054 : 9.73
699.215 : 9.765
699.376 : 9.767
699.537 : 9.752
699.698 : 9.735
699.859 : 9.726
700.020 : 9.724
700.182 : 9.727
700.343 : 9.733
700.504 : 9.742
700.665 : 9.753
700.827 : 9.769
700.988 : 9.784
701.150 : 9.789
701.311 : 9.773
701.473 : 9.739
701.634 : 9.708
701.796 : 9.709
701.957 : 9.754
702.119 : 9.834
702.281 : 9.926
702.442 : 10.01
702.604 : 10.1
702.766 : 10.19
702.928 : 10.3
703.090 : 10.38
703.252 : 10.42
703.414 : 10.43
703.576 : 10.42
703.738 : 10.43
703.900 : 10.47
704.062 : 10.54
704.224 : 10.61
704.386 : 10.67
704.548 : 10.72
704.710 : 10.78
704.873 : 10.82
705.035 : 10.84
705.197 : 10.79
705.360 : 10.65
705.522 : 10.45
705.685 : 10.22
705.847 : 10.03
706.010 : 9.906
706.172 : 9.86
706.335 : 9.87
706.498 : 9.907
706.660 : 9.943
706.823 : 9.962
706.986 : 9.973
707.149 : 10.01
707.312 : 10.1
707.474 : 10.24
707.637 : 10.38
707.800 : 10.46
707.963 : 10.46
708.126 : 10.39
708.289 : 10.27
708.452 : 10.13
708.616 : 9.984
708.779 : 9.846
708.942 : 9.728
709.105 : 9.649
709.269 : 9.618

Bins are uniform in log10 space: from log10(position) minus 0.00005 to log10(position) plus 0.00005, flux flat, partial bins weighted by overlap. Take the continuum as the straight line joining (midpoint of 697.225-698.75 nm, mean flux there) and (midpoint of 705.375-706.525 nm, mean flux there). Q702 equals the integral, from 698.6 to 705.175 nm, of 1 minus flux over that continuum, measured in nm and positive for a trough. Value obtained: -0.18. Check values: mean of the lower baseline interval 9.53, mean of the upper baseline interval 10.1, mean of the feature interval 10.1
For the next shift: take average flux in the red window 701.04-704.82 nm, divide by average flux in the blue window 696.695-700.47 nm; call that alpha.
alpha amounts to 1.06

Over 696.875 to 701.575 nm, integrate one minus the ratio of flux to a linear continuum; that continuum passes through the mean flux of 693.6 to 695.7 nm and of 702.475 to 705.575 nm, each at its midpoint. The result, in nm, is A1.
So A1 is 0.177 nm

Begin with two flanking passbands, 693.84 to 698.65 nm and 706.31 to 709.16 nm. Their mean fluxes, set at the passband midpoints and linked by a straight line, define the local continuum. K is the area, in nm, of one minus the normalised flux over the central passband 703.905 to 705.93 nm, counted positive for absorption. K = -0.13 nm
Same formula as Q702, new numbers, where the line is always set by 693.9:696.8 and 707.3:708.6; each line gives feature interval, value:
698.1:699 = 0.02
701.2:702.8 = 0.02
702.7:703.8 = -0.04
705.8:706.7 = 0.03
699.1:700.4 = 0.01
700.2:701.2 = 0.01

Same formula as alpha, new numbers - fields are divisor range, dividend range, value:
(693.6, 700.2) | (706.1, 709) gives 1.05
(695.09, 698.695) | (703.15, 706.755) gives 1.08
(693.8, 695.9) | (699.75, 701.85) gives 1.01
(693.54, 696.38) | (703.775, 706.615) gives 1.09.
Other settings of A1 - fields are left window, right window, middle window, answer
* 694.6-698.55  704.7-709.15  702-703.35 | -0.02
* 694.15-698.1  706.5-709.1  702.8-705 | -0.13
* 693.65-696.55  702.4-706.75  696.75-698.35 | 0.05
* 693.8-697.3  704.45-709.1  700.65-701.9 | 0.02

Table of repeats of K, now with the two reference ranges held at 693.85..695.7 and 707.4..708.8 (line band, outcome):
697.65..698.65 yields 0.03 nm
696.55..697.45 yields 0.02 nm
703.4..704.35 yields -0.04 nm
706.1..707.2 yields 0.03 nm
